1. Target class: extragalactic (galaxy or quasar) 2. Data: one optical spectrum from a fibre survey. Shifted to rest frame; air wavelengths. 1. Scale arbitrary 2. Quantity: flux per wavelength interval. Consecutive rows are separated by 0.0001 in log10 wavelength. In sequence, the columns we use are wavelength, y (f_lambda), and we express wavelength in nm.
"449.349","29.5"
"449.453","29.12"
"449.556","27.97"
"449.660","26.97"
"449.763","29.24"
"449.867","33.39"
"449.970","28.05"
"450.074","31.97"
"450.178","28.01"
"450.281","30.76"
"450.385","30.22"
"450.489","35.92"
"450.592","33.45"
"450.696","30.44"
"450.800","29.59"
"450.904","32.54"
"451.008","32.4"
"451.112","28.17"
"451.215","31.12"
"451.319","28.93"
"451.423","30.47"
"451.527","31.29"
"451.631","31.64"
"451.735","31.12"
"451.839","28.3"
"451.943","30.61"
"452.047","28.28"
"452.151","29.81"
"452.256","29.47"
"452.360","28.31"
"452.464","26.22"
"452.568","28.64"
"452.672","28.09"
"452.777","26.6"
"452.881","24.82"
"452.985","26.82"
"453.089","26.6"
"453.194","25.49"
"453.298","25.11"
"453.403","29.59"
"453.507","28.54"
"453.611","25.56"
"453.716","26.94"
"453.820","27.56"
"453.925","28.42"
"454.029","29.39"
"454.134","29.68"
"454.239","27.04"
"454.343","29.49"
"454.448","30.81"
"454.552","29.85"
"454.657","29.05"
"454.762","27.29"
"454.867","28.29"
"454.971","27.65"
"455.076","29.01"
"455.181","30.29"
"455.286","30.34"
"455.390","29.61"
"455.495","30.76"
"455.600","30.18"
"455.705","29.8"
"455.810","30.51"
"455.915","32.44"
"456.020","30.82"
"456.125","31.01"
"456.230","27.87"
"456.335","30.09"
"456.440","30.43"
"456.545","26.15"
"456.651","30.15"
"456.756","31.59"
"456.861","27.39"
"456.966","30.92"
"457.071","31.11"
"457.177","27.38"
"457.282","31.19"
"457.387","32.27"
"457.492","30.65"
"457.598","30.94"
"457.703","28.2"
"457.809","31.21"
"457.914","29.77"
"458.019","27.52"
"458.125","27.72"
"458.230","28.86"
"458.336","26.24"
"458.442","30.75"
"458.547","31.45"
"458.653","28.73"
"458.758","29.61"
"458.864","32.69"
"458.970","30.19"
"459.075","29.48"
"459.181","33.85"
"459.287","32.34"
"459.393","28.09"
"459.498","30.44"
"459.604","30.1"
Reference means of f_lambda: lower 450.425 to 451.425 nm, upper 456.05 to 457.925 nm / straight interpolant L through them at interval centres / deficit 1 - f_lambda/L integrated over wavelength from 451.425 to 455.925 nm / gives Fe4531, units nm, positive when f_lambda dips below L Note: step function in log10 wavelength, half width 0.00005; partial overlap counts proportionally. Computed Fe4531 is 0.290 nm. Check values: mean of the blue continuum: 31.3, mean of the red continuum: 29.9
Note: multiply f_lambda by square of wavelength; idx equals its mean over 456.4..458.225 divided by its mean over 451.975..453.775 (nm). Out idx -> 1.10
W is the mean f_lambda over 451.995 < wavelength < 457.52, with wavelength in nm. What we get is 28.9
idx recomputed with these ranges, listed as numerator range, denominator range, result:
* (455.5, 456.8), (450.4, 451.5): 0.98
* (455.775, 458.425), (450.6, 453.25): 1.04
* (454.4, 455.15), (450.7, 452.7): 0.98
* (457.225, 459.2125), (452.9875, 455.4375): 1.08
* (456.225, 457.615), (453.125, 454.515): 1.08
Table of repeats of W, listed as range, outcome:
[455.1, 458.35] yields 29.8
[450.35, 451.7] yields 31.3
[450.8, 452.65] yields 29.8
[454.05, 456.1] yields 29.6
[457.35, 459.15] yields 29.8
